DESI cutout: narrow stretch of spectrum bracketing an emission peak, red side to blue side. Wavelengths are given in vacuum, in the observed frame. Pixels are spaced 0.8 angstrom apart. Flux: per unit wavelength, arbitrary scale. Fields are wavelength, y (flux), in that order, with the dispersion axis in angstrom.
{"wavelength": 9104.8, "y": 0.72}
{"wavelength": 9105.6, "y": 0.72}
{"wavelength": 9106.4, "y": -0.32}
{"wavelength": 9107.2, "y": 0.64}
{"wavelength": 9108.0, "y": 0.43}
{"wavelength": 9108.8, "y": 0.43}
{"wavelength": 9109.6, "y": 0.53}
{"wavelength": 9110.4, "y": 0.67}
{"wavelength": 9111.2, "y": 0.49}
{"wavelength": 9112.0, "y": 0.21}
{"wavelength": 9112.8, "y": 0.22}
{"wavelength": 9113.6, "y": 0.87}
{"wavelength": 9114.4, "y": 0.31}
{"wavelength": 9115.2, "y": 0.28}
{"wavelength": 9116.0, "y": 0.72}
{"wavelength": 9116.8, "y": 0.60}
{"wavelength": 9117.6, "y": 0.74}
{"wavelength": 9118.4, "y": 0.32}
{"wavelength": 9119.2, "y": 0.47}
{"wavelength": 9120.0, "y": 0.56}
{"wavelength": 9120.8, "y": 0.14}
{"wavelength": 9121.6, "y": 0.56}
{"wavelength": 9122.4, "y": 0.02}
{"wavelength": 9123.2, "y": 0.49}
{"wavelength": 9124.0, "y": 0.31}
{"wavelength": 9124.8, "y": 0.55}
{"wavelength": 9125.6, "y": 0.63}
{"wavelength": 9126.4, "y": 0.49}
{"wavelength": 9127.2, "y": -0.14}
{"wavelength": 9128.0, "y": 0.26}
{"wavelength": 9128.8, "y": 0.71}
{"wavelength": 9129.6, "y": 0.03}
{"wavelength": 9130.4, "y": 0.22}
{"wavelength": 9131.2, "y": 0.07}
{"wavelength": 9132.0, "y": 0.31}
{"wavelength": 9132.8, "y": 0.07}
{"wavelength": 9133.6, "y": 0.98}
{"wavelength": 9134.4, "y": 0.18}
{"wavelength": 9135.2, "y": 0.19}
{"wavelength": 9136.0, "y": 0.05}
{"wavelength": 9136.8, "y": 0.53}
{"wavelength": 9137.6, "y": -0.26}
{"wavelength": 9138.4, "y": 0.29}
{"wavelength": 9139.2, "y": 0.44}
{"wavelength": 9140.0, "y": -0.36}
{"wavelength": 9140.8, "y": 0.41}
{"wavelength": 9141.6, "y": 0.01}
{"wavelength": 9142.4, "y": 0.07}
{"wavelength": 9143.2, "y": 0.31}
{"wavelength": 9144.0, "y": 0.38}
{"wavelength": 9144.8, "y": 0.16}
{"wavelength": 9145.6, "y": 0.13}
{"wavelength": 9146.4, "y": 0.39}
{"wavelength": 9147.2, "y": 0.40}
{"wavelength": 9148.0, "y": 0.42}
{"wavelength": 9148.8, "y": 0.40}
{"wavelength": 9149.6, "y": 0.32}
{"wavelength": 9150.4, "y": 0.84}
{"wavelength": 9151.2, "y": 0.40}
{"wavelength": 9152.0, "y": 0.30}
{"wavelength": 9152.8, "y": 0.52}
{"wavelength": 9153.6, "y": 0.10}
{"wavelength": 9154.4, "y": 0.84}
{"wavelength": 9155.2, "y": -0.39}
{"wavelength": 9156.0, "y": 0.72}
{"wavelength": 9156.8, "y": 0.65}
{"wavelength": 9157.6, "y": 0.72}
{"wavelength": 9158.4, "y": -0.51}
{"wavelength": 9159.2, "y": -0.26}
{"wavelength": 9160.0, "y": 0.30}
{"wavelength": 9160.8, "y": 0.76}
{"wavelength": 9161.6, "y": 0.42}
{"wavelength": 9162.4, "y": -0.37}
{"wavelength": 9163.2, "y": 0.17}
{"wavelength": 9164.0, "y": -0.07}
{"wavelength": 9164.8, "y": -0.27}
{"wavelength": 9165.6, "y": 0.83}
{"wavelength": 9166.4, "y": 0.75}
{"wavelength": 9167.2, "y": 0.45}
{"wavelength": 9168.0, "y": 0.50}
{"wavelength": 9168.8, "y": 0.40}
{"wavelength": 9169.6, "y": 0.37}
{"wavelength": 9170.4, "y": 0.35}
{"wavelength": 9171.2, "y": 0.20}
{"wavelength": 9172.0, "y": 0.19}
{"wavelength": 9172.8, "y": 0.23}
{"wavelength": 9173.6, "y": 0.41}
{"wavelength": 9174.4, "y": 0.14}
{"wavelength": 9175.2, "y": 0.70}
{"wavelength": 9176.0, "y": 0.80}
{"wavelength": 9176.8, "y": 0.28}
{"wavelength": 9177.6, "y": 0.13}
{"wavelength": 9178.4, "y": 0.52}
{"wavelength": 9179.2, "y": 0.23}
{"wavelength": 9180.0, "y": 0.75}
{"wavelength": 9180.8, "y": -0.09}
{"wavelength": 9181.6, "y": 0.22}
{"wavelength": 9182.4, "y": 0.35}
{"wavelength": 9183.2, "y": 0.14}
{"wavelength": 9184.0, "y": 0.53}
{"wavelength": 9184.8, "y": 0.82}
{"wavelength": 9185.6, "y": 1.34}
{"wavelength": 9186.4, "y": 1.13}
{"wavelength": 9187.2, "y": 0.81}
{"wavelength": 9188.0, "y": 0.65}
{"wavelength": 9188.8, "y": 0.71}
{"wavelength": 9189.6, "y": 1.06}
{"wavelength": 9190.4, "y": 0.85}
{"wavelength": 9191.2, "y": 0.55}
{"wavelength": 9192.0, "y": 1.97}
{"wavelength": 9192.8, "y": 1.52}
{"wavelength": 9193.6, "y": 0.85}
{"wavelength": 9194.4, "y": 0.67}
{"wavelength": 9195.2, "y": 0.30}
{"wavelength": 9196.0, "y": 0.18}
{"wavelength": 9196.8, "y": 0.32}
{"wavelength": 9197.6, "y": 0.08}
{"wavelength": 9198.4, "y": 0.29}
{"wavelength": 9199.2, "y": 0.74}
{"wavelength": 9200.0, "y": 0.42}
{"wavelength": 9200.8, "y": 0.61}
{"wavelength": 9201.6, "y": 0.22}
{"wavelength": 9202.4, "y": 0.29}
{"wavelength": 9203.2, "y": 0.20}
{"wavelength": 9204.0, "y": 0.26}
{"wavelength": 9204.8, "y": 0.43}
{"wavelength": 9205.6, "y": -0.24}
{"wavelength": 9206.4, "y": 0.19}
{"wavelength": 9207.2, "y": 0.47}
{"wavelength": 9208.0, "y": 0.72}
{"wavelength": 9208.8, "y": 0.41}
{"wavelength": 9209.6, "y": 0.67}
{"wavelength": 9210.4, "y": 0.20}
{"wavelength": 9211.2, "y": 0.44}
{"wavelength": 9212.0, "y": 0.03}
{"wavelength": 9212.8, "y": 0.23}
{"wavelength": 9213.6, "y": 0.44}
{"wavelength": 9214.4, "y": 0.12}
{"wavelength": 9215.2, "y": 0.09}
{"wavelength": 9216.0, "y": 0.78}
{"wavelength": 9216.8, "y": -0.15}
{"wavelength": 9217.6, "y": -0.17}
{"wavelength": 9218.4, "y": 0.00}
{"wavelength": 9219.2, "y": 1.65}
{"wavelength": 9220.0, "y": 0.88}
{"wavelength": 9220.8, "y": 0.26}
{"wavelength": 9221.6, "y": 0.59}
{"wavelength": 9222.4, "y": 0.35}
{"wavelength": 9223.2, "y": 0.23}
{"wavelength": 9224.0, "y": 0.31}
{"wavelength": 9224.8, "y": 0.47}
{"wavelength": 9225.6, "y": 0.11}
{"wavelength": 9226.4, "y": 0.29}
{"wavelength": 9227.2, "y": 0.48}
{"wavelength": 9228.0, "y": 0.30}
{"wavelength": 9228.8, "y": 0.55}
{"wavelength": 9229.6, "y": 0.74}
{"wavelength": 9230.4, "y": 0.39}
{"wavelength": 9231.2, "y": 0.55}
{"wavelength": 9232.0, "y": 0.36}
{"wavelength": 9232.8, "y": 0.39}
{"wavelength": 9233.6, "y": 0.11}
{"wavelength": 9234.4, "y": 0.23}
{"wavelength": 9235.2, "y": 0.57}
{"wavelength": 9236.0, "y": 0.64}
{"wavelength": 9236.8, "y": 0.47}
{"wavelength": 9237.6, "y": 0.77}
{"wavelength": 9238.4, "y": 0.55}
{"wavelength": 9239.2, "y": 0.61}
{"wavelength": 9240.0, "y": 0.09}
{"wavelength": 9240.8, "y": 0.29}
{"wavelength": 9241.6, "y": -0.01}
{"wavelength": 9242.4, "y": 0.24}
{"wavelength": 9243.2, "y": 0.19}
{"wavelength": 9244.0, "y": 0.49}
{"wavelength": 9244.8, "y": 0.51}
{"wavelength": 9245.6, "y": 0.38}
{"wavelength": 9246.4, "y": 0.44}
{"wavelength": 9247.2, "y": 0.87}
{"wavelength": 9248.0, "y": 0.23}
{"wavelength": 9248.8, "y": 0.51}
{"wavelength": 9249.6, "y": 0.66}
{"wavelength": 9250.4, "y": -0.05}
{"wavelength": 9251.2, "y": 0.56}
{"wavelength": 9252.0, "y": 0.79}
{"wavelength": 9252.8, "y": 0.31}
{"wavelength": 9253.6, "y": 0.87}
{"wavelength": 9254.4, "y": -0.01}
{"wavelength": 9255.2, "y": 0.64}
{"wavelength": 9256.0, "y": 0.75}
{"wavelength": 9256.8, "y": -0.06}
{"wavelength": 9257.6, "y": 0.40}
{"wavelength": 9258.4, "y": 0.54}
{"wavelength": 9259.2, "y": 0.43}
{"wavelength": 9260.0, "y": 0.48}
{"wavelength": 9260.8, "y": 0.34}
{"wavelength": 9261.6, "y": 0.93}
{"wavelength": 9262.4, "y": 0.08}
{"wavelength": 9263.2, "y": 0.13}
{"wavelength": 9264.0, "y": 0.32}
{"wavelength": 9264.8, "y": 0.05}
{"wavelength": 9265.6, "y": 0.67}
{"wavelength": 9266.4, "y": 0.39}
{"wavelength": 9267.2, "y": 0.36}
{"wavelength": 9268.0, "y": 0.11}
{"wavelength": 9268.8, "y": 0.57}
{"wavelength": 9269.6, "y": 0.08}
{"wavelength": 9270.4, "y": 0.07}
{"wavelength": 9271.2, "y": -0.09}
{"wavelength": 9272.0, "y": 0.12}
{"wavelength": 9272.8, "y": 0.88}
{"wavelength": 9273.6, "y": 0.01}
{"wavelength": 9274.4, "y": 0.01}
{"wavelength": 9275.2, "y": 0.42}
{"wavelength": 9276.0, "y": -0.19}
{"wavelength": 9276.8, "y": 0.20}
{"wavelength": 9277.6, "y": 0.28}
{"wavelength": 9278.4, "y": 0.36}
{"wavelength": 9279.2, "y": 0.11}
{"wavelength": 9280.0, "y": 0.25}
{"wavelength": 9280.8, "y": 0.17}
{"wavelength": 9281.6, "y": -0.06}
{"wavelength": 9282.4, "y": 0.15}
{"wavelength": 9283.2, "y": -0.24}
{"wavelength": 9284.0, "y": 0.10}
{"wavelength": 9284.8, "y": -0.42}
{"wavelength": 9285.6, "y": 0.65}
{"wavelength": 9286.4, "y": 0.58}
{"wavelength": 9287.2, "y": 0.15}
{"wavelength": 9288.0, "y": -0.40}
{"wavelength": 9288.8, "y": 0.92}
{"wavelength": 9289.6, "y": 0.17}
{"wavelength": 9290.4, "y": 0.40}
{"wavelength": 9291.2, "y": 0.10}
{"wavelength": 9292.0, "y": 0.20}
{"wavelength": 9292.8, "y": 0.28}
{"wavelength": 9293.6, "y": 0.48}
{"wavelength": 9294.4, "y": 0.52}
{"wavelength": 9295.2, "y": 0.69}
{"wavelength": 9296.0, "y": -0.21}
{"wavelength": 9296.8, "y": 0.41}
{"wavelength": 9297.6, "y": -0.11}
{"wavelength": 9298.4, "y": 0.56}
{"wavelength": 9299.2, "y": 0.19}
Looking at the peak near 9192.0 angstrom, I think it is [O III]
